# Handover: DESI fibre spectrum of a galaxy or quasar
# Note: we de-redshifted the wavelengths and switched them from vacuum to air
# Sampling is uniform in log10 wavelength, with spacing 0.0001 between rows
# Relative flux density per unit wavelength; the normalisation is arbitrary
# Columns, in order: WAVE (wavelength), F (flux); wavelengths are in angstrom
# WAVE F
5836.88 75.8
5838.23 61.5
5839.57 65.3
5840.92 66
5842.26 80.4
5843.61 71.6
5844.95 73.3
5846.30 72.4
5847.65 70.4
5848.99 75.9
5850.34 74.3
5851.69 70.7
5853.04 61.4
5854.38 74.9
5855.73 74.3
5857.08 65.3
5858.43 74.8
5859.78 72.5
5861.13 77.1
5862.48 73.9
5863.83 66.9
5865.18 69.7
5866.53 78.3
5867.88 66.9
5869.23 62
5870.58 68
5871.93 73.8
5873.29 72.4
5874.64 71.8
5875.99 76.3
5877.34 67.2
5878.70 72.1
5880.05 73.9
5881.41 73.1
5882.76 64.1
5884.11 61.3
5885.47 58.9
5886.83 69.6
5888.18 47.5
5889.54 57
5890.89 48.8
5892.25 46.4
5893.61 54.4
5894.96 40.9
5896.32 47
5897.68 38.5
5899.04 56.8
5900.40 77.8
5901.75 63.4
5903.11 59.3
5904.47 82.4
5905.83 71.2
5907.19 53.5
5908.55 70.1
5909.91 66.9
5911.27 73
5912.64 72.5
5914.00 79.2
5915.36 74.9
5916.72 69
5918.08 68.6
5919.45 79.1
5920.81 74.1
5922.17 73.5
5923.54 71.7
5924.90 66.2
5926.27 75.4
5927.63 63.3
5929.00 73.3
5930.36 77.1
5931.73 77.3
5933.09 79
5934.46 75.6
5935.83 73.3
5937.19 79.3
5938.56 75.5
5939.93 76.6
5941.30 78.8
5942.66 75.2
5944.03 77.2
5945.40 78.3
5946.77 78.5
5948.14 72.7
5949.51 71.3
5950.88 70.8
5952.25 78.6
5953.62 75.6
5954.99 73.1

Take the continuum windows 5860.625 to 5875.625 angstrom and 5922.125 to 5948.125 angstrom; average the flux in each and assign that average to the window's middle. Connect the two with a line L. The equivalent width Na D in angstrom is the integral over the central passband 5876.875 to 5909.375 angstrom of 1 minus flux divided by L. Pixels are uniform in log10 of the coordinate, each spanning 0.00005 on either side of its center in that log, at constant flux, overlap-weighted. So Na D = 5.3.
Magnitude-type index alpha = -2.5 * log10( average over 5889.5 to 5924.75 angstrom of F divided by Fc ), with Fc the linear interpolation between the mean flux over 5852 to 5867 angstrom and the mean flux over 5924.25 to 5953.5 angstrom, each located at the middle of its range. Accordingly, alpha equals 0.146 mag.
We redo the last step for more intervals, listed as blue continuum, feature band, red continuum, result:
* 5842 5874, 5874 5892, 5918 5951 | 0.131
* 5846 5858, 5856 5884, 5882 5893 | -0.115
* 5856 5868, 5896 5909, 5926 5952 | 0.183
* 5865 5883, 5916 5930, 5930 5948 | 0.057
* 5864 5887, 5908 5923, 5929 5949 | 0.016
